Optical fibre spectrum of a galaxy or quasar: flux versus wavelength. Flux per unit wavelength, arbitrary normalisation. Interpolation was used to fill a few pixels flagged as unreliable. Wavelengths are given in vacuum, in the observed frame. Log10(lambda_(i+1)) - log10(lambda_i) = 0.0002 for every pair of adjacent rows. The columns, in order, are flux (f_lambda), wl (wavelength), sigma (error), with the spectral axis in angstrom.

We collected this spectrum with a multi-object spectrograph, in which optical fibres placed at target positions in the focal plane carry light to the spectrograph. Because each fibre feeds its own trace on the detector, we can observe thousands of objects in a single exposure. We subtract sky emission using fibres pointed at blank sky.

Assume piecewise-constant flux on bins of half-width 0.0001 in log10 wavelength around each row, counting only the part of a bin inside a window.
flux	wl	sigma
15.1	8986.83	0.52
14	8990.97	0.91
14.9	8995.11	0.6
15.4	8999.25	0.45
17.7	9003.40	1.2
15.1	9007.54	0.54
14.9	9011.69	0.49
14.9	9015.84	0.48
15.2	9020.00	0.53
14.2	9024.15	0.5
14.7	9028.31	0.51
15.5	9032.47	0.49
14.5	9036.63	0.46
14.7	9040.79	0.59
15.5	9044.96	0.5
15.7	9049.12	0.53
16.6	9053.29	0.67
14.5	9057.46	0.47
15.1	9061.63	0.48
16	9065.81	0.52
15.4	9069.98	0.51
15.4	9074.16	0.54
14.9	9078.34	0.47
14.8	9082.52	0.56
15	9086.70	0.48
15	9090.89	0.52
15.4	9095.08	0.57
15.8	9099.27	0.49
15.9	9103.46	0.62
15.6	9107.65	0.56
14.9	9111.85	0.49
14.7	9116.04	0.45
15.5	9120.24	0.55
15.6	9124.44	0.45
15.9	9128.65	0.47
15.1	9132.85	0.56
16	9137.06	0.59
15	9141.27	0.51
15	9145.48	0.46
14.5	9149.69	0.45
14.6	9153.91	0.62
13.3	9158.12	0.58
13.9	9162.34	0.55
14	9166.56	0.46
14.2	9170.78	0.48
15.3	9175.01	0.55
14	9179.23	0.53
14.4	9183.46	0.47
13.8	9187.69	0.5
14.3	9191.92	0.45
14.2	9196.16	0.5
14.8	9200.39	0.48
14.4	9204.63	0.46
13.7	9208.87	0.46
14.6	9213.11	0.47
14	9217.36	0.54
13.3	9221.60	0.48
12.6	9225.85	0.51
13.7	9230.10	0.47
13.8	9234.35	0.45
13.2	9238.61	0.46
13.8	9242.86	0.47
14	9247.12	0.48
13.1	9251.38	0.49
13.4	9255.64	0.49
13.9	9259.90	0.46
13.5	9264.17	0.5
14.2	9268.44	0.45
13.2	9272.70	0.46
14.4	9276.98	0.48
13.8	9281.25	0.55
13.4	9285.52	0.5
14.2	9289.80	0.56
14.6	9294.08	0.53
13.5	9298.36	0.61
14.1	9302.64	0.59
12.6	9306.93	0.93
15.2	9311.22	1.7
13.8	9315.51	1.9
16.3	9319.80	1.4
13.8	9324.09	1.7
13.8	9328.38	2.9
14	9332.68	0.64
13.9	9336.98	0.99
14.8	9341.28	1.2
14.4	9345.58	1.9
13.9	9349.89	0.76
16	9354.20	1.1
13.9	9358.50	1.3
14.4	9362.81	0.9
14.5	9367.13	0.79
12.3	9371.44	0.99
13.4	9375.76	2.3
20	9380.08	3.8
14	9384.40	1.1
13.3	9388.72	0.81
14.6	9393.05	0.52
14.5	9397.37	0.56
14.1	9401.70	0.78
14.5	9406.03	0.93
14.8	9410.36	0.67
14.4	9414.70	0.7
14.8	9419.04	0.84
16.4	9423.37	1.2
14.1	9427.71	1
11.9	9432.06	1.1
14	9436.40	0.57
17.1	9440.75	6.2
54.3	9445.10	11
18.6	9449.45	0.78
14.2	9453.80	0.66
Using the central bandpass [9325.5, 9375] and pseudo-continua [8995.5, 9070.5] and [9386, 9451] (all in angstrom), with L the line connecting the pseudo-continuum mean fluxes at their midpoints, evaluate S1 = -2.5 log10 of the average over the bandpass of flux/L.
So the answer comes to 0.201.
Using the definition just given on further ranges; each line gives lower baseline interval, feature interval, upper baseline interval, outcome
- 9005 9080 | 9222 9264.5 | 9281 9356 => 0.08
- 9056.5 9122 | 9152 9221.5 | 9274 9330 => 0.04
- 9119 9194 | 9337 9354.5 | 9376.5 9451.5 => 0.14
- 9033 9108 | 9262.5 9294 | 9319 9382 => 0.07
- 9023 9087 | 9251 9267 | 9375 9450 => 0.20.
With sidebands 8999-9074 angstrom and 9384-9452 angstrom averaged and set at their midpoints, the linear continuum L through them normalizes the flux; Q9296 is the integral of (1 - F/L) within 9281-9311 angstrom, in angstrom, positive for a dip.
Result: 5.1 angstrom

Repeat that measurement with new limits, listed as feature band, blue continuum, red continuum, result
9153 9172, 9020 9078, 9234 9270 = 0.50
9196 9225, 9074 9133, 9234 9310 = 0.47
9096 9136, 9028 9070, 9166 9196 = -1.79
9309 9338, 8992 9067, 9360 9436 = 0.40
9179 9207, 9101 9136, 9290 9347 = 1.28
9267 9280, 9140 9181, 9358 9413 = 0.47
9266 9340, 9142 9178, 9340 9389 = 2.50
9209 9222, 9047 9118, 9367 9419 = 0.85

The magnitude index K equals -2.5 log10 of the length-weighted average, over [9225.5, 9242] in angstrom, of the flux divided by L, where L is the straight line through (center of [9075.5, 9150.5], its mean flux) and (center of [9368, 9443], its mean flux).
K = 0.120 mag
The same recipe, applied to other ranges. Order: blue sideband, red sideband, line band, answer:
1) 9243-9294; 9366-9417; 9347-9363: -0.019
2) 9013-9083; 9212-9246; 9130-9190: -0.025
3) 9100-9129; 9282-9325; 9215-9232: 0.099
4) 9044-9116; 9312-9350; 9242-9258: 0.086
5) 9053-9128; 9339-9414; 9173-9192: 0.052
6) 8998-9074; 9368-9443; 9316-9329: 0.011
